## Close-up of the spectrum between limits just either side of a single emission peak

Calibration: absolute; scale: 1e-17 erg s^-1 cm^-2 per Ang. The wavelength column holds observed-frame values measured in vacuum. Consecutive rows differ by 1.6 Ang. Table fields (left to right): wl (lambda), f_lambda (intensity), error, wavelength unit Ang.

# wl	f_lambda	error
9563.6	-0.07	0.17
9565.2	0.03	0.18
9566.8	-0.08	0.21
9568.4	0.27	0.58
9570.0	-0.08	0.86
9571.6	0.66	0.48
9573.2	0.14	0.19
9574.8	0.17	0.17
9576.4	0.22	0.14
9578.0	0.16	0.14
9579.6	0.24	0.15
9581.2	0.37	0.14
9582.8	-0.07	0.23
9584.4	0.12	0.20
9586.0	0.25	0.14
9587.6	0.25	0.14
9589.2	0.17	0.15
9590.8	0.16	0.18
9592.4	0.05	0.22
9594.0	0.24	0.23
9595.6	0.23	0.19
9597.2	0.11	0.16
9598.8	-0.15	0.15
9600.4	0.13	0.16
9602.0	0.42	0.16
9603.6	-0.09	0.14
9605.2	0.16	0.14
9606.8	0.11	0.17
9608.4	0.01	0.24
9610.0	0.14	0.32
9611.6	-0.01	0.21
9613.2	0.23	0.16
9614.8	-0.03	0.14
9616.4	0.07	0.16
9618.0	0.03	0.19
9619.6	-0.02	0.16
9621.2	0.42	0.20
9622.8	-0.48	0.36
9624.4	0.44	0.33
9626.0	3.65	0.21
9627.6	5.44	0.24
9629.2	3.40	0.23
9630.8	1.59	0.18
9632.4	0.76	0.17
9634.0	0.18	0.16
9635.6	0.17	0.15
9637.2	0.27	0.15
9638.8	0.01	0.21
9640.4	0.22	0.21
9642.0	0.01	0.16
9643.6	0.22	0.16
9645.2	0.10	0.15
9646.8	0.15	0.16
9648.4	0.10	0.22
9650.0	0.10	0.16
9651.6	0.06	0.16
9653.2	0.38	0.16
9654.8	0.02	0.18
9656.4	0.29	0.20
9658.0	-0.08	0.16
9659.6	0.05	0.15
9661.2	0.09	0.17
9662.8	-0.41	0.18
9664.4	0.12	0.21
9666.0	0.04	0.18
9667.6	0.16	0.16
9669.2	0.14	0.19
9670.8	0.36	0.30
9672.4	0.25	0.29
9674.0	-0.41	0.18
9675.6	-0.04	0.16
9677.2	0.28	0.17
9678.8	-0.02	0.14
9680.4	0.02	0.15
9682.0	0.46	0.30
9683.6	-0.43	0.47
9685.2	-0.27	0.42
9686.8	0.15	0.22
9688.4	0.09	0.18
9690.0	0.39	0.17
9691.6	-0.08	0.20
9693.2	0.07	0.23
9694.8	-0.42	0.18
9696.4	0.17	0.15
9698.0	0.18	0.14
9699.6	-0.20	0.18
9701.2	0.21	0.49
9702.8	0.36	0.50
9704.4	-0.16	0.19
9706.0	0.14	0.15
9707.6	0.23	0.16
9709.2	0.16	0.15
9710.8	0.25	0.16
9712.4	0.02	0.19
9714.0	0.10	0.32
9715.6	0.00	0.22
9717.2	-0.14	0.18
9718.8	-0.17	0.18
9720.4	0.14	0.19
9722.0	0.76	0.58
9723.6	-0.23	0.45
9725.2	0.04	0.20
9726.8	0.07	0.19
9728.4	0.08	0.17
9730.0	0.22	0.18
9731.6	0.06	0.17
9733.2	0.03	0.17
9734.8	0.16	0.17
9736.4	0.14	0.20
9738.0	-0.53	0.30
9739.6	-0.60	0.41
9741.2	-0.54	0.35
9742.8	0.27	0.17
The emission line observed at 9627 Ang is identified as [O III] 5007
